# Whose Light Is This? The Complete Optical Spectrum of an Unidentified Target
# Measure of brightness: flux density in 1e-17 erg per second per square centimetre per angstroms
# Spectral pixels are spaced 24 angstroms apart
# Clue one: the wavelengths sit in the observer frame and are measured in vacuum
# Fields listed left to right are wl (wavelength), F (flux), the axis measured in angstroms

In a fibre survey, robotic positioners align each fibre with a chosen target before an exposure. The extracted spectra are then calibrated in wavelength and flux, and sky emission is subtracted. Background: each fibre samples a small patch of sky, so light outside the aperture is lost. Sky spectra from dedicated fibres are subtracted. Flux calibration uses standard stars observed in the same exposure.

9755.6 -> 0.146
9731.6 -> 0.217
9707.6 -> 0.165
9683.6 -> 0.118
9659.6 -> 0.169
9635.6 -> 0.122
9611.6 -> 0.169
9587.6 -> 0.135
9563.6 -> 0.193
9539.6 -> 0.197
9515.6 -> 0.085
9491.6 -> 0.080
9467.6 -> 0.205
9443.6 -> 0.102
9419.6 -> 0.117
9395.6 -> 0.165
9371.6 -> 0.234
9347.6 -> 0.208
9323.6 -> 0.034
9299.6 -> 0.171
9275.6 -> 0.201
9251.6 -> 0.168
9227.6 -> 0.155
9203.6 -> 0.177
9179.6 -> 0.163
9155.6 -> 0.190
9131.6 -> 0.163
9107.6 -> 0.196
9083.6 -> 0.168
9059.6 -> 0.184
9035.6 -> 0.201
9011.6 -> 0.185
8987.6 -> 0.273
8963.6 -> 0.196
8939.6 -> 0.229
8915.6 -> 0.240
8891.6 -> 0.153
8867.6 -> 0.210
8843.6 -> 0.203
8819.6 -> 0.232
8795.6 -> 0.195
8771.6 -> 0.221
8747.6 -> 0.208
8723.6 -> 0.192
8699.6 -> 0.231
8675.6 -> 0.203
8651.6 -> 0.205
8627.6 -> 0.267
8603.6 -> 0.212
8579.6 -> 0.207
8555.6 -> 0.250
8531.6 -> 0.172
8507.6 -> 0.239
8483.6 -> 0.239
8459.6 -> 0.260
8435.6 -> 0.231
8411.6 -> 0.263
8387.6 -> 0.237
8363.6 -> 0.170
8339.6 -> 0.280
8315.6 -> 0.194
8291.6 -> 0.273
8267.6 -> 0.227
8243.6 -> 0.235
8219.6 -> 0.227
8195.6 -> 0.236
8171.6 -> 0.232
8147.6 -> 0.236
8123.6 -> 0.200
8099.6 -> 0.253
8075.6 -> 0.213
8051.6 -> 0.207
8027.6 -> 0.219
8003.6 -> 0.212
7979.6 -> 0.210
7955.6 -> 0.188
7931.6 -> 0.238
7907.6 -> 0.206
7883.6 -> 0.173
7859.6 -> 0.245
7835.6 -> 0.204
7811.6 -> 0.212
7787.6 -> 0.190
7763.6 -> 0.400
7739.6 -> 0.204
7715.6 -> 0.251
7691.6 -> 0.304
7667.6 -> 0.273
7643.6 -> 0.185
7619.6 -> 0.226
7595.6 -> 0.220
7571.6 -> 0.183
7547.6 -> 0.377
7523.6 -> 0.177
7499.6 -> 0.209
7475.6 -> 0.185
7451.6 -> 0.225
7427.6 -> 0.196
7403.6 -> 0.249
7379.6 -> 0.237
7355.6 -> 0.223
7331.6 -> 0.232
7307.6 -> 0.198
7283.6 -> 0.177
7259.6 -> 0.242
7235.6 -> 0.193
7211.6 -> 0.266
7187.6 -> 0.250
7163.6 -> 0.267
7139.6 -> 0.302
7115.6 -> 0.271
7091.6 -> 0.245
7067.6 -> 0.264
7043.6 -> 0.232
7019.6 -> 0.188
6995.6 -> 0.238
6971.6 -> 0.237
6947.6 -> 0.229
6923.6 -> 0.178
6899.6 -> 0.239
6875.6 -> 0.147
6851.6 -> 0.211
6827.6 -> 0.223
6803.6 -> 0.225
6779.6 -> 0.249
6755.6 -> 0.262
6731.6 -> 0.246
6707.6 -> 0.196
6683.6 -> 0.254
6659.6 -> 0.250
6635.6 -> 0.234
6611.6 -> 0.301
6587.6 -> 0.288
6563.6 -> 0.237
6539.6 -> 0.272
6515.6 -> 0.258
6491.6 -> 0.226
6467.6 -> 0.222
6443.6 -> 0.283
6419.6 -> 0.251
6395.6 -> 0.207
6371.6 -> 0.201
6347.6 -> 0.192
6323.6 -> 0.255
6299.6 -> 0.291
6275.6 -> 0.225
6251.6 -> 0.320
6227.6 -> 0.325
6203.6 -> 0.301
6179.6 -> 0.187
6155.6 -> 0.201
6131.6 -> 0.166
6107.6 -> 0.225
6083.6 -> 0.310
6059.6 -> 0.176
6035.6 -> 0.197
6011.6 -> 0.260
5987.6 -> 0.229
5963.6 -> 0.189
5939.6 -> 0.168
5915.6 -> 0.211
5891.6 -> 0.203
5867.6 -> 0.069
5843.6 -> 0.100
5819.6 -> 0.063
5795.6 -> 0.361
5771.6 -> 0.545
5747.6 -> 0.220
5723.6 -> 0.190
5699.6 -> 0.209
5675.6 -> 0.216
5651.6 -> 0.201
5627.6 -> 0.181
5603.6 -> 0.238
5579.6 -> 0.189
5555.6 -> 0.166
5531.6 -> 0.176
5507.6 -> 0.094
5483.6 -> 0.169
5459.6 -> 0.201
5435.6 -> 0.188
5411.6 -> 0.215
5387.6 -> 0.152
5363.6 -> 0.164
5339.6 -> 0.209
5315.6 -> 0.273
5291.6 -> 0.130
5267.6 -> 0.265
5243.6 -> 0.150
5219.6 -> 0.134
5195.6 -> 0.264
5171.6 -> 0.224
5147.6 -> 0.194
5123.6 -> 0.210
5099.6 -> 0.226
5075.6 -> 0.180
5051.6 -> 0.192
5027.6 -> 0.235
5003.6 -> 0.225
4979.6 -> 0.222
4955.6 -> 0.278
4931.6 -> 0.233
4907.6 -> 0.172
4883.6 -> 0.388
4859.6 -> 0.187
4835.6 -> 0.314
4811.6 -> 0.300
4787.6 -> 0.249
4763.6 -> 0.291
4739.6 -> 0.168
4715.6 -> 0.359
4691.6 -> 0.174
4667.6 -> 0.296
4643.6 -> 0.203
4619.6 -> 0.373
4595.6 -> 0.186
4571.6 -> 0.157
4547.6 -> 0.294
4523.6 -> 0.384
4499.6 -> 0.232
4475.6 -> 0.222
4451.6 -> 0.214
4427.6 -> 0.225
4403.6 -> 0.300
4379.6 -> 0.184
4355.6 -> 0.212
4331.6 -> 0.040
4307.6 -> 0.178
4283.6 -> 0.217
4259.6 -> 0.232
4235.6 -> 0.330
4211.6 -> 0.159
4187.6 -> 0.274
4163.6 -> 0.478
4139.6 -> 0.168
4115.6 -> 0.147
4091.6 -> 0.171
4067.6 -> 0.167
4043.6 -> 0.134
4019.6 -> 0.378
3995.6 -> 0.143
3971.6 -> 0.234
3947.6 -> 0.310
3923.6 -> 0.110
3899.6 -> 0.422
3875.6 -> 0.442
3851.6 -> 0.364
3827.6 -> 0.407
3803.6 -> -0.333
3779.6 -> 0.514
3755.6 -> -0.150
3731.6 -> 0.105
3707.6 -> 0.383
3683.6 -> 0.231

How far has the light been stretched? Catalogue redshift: 0.551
